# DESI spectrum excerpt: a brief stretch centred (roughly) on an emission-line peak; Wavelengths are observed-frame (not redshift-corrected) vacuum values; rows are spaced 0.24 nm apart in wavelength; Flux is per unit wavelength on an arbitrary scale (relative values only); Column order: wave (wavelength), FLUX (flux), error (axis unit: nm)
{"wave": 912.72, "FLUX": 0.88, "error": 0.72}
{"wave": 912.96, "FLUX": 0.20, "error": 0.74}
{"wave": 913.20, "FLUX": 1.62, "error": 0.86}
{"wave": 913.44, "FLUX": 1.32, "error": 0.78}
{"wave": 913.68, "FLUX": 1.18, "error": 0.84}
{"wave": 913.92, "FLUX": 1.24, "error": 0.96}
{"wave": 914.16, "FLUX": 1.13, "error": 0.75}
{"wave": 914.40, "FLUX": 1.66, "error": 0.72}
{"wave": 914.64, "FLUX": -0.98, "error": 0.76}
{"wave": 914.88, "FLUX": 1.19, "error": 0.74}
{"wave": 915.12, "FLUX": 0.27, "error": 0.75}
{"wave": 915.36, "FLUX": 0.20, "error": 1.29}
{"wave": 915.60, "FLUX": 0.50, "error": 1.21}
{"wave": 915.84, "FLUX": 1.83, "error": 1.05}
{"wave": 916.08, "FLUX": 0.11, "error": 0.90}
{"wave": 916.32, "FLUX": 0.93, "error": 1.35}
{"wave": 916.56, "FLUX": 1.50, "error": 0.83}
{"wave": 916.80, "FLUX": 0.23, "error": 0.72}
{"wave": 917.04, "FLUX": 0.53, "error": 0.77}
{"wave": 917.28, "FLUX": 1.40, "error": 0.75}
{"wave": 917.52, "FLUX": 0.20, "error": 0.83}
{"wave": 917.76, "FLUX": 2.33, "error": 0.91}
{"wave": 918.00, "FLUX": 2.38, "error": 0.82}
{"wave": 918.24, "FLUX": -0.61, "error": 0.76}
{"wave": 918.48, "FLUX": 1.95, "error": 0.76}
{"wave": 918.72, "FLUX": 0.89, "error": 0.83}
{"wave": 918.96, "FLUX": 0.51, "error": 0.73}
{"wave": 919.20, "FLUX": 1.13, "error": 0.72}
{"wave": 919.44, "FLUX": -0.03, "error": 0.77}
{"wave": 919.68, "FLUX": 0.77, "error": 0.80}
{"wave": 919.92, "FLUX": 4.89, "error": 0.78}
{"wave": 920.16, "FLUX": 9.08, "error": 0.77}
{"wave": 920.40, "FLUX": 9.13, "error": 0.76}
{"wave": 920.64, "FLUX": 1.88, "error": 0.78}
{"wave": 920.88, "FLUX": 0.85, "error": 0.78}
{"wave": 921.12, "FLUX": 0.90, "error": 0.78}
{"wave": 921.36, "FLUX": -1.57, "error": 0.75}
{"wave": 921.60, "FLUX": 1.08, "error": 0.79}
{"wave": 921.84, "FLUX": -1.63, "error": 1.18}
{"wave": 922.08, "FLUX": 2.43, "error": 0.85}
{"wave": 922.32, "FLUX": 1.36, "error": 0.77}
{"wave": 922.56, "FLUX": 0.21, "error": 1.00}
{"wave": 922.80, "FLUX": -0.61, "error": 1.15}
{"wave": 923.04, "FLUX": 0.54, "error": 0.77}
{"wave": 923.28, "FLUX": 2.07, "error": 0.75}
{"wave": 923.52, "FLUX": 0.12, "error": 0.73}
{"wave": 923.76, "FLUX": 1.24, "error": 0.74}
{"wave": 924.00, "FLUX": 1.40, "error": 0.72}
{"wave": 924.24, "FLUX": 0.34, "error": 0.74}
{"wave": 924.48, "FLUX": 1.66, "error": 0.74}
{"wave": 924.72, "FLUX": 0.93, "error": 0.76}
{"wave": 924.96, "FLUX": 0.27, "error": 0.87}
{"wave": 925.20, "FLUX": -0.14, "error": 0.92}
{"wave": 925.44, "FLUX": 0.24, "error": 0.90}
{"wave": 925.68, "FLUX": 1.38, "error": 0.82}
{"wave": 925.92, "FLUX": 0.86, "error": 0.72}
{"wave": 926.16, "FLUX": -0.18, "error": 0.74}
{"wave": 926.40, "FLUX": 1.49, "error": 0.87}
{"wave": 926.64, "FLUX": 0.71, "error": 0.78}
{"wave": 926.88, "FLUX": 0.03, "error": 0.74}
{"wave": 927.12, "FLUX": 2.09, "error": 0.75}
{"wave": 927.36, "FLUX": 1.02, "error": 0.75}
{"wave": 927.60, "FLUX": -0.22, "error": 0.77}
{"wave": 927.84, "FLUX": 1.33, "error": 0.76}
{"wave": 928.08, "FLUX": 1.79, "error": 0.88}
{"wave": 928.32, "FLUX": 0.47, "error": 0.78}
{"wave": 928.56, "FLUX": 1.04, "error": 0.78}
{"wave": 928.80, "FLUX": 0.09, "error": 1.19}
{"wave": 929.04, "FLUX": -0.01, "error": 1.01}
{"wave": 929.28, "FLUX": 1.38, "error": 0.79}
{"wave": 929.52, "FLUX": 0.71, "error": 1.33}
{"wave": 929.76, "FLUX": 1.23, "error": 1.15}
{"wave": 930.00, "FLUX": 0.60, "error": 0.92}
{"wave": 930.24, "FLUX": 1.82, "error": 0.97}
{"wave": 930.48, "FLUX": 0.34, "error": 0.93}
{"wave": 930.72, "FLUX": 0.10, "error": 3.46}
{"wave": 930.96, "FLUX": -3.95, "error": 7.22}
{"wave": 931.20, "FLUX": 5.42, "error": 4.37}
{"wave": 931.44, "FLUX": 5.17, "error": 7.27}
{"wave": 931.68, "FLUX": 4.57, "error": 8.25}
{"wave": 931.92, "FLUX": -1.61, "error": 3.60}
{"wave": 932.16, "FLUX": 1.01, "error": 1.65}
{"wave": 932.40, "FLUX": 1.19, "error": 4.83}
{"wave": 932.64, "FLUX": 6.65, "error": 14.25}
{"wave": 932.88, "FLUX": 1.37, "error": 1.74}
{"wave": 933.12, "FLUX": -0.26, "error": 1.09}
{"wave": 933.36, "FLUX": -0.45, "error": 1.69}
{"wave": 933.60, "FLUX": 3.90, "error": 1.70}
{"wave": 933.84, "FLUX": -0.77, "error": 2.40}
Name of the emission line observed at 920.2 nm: [O III]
